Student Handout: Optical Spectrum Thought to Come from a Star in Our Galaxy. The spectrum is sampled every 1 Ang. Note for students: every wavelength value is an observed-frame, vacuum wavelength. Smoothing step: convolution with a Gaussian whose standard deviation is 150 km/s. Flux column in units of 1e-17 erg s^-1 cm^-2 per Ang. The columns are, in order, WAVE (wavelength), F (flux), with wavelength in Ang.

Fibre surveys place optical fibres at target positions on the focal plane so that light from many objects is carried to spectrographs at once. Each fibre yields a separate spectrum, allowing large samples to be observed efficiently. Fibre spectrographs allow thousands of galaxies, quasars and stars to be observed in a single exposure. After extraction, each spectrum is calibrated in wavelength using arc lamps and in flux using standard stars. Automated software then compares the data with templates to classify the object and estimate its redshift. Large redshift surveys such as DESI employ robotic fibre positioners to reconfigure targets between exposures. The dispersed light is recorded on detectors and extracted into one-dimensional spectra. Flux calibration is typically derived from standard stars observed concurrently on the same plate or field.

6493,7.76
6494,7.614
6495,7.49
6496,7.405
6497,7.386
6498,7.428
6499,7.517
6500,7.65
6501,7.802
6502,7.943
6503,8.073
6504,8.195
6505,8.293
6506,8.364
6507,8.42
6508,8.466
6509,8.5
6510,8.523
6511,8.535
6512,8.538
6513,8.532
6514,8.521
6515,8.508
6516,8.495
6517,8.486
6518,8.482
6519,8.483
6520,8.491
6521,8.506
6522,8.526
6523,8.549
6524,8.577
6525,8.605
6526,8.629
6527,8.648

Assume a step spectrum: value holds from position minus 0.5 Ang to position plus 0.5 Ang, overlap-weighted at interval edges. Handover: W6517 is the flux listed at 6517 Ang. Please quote 8.486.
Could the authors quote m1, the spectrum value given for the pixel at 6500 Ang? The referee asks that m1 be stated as 7.65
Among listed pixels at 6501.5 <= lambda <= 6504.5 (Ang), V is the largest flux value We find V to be 8.195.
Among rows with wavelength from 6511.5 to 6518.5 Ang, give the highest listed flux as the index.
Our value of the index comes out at 8.538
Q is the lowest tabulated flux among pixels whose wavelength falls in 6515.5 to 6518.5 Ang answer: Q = 8.482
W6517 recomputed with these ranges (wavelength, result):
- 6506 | 8.364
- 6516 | 8.495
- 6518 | 8.482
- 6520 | 8.491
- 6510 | 8.523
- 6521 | 8.506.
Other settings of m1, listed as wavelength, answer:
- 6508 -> 8.466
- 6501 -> 7.802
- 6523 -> 8.549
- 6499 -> 7.517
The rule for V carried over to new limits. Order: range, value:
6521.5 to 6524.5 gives 8.577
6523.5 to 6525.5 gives 8.605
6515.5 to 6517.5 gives 8.495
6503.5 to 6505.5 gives 8.293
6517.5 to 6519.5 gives 8.483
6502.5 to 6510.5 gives 8.523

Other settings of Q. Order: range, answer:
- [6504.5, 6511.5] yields 8.293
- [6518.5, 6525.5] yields 8.483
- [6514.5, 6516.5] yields 8.495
